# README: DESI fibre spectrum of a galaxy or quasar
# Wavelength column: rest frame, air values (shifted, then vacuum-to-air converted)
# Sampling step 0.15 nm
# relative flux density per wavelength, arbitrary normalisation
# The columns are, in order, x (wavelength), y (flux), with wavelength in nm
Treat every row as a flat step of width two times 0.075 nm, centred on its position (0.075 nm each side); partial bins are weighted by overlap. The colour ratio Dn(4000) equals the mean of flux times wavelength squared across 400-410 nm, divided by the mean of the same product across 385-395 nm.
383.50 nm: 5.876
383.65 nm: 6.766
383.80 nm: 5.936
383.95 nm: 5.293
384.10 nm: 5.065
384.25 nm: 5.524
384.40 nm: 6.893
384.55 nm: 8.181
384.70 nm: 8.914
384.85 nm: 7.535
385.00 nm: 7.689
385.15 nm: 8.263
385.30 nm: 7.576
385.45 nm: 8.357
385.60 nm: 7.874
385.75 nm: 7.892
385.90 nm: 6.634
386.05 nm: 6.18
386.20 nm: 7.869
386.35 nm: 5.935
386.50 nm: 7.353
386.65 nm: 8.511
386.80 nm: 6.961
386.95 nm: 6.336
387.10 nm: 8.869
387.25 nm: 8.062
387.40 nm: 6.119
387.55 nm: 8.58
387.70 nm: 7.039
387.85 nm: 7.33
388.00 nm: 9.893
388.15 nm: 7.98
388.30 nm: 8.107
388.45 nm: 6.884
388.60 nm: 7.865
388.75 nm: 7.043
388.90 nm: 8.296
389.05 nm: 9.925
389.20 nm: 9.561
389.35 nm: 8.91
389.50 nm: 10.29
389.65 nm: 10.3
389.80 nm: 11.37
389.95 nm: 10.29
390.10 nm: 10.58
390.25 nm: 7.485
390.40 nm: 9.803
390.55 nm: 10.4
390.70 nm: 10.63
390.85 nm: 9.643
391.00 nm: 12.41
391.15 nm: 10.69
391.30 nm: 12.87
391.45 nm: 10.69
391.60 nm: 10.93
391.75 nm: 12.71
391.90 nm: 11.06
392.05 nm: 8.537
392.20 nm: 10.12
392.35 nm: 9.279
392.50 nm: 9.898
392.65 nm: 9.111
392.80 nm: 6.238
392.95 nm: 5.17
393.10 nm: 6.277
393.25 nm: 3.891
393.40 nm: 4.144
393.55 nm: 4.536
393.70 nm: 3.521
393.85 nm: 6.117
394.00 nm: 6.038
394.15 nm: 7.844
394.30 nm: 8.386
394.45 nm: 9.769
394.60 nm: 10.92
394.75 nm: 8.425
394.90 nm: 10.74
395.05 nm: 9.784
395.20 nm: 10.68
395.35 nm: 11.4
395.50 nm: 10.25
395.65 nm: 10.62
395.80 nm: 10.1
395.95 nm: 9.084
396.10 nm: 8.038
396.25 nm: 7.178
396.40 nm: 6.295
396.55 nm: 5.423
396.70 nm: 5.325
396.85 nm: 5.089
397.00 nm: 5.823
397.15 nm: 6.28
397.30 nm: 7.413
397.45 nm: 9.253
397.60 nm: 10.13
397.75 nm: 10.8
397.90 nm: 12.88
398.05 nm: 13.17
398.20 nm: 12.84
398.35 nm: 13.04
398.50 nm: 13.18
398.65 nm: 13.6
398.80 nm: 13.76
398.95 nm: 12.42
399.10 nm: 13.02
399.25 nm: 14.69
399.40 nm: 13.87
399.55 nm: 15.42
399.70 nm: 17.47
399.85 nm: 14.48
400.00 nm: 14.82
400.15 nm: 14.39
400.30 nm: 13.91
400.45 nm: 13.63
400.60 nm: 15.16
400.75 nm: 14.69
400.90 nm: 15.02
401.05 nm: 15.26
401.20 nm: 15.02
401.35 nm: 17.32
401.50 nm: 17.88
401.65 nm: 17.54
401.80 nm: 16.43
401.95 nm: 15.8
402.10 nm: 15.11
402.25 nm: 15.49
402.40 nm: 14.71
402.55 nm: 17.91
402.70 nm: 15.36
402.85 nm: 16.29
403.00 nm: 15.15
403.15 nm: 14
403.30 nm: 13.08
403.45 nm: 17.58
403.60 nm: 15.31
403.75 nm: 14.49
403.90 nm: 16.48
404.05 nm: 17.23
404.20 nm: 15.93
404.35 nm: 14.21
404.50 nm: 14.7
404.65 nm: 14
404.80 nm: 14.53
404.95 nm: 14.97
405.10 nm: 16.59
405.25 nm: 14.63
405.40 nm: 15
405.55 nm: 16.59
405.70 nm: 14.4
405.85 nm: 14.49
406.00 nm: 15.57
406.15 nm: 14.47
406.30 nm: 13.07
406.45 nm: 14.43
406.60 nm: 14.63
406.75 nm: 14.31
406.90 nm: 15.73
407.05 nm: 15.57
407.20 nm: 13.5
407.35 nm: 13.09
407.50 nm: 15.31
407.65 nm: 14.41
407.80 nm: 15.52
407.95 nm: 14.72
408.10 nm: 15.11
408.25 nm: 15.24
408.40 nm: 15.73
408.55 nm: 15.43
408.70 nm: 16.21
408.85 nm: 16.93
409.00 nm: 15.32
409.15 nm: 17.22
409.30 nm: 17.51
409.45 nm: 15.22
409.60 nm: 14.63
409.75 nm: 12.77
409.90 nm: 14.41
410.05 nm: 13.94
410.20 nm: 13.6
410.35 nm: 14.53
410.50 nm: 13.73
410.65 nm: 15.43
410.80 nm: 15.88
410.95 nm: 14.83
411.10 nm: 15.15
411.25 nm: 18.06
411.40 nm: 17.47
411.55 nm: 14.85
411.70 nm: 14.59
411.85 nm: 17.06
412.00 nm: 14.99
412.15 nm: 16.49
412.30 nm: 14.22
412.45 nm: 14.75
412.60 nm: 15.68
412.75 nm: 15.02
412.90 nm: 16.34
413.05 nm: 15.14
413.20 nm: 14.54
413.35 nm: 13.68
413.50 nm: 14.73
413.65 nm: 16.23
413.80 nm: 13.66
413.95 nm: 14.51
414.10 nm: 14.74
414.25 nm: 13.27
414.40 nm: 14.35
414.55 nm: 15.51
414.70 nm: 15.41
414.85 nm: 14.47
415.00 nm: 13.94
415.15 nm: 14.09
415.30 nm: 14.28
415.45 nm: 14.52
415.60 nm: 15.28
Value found 1.95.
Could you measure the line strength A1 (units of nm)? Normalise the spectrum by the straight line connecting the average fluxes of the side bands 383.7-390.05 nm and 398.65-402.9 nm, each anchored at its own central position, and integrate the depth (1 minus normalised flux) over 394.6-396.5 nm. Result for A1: 0.46 nm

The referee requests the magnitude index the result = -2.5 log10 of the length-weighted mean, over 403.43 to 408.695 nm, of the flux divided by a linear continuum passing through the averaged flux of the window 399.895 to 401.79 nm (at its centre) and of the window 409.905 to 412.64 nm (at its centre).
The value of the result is 0.021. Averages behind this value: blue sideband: 15.4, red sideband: 15.3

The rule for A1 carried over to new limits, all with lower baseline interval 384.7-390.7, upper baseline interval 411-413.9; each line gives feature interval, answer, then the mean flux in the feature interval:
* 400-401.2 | -0.26 nm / 14.6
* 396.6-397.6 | 0.38 nm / 6.77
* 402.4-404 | -0.35 nm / 15.6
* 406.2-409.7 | -0.26 nm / 15.1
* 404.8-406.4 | -0.18 nm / 14.9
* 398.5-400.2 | -0.39 nm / 14.3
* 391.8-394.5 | 0.71 nm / 7.25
